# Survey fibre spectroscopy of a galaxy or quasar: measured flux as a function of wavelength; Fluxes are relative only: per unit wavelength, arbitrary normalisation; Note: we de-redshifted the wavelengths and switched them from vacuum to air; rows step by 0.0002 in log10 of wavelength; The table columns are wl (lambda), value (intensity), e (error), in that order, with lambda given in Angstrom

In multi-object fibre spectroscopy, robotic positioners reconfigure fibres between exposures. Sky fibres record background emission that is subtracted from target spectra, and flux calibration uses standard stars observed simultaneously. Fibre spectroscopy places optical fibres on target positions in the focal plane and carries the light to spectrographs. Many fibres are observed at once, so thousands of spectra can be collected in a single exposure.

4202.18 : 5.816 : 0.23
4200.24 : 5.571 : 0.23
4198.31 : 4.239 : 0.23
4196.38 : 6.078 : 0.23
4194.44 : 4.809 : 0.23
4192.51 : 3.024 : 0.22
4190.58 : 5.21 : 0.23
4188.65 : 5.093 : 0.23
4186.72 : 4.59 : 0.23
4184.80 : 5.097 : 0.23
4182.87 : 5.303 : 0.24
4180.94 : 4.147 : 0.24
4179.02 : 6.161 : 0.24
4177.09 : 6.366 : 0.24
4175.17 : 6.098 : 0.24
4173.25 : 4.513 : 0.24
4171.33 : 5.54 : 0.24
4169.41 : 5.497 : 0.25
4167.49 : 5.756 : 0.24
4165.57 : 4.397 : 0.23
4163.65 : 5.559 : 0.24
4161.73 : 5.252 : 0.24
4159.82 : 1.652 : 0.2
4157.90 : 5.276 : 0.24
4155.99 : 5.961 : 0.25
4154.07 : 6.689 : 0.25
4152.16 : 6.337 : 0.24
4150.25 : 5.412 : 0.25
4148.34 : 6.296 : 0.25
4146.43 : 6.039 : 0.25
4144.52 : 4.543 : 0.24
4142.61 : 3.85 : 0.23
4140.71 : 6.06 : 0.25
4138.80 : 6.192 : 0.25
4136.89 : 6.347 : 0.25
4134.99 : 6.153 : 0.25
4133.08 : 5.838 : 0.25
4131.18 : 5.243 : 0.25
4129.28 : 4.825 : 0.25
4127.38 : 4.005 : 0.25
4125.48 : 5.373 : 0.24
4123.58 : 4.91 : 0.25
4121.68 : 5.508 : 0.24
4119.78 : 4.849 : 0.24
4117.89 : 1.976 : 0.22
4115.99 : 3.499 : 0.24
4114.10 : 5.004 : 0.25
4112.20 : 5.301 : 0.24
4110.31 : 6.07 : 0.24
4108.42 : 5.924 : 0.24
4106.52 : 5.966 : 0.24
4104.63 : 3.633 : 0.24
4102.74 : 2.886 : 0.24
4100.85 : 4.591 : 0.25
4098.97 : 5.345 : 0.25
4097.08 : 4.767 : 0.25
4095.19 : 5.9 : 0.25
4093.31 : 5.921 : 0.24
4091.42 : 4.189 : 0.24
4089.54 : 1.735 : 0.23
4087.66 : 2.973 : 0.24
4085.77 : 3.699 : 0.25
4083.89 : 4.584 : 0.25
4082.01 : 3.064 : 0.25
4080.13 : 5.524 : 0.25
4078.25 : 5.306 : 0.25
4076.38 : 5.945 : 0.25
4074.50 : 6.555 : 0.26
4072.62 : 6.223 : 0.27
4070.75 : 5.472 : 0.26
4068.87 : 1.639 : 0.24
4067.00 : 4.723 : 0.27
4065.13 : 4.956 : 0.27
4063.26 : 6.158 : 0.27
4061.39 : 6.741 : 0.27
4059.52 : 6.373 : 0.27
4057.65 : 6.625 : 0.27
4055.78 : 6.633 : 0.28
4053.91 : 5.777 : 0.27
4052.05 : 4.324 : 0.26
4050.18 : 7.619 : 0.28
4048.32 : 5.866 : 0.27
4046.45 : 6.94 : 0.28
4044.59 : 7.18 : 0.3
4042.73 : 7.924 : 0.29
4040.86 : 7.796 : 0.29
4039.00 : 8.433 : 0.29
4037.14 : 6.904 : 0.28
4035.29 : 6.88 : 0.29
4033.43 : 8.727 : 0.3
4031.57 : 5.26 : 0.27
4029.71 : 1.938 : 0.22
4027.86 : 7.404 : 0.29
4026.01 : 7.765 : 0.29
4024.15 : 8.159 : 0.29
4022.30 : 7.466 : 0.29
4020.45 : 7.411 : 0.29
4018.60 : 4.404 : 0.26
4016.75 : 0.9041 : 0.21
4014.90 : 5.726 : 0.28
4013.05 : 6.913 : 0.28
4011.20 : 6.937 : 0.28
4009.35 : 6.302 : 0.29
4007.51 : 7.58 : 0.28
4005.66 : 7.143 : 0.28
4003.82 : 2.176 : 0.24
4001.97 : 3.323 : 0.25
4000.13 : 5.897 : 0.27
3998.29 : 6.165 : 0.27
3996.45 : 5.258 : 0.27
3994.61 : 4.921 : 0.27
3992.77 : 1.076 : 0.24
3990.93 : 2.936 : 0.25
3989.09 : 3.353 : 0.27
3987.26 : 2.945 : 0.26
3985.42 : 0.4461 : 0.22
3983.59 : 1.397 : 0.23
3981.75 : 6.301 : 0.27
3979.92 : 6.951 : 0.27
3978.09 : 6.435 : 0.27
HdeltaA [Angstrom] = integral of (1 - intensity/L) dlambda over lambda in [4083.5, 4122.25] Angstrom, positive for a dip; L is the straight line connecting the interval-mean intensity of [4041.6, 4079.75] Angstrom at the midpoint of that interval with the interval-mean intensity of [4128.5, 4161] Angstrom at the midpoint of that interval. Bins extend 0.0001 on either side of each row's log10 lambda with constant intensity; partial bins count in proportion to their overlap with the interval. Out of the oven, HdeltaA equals 8.3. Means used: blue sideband 5.95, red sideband 5.46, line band 4.48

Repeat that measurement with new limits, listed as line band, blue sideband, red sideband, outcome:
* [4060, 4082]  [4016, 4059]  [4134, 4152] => 3.24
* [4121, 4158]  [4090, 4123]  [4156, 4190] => -4.71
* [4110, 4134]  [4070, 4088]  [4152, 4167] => 1.34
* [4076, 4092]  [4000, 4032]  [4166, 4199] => 4.19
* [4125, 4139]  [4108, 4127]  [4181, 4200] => -1.96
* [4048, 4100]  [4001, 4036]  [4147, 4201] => 4.73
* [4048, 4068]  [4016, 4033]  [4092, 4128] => -2.11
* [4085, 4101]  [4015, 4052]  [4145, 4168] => 4.31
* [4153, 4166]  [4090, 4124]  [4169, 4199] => -0.03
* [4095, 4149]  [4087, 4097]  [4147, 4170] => -3.55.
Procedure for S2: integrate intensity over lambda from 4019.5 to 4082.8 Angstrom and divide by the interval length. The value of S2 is 6.23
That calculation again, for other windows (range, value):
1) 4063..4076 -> 5.09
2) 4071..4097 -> 4.76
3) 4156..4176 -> 5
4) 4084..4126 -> 4.54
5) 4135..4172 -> 5.42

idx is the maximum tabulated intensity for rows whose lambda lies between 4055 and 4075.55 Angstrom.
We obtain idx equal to 6.741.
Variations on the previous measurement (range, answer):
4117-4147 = 6.347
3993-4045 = 8.727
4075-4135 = 6.153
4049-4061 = 7.619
